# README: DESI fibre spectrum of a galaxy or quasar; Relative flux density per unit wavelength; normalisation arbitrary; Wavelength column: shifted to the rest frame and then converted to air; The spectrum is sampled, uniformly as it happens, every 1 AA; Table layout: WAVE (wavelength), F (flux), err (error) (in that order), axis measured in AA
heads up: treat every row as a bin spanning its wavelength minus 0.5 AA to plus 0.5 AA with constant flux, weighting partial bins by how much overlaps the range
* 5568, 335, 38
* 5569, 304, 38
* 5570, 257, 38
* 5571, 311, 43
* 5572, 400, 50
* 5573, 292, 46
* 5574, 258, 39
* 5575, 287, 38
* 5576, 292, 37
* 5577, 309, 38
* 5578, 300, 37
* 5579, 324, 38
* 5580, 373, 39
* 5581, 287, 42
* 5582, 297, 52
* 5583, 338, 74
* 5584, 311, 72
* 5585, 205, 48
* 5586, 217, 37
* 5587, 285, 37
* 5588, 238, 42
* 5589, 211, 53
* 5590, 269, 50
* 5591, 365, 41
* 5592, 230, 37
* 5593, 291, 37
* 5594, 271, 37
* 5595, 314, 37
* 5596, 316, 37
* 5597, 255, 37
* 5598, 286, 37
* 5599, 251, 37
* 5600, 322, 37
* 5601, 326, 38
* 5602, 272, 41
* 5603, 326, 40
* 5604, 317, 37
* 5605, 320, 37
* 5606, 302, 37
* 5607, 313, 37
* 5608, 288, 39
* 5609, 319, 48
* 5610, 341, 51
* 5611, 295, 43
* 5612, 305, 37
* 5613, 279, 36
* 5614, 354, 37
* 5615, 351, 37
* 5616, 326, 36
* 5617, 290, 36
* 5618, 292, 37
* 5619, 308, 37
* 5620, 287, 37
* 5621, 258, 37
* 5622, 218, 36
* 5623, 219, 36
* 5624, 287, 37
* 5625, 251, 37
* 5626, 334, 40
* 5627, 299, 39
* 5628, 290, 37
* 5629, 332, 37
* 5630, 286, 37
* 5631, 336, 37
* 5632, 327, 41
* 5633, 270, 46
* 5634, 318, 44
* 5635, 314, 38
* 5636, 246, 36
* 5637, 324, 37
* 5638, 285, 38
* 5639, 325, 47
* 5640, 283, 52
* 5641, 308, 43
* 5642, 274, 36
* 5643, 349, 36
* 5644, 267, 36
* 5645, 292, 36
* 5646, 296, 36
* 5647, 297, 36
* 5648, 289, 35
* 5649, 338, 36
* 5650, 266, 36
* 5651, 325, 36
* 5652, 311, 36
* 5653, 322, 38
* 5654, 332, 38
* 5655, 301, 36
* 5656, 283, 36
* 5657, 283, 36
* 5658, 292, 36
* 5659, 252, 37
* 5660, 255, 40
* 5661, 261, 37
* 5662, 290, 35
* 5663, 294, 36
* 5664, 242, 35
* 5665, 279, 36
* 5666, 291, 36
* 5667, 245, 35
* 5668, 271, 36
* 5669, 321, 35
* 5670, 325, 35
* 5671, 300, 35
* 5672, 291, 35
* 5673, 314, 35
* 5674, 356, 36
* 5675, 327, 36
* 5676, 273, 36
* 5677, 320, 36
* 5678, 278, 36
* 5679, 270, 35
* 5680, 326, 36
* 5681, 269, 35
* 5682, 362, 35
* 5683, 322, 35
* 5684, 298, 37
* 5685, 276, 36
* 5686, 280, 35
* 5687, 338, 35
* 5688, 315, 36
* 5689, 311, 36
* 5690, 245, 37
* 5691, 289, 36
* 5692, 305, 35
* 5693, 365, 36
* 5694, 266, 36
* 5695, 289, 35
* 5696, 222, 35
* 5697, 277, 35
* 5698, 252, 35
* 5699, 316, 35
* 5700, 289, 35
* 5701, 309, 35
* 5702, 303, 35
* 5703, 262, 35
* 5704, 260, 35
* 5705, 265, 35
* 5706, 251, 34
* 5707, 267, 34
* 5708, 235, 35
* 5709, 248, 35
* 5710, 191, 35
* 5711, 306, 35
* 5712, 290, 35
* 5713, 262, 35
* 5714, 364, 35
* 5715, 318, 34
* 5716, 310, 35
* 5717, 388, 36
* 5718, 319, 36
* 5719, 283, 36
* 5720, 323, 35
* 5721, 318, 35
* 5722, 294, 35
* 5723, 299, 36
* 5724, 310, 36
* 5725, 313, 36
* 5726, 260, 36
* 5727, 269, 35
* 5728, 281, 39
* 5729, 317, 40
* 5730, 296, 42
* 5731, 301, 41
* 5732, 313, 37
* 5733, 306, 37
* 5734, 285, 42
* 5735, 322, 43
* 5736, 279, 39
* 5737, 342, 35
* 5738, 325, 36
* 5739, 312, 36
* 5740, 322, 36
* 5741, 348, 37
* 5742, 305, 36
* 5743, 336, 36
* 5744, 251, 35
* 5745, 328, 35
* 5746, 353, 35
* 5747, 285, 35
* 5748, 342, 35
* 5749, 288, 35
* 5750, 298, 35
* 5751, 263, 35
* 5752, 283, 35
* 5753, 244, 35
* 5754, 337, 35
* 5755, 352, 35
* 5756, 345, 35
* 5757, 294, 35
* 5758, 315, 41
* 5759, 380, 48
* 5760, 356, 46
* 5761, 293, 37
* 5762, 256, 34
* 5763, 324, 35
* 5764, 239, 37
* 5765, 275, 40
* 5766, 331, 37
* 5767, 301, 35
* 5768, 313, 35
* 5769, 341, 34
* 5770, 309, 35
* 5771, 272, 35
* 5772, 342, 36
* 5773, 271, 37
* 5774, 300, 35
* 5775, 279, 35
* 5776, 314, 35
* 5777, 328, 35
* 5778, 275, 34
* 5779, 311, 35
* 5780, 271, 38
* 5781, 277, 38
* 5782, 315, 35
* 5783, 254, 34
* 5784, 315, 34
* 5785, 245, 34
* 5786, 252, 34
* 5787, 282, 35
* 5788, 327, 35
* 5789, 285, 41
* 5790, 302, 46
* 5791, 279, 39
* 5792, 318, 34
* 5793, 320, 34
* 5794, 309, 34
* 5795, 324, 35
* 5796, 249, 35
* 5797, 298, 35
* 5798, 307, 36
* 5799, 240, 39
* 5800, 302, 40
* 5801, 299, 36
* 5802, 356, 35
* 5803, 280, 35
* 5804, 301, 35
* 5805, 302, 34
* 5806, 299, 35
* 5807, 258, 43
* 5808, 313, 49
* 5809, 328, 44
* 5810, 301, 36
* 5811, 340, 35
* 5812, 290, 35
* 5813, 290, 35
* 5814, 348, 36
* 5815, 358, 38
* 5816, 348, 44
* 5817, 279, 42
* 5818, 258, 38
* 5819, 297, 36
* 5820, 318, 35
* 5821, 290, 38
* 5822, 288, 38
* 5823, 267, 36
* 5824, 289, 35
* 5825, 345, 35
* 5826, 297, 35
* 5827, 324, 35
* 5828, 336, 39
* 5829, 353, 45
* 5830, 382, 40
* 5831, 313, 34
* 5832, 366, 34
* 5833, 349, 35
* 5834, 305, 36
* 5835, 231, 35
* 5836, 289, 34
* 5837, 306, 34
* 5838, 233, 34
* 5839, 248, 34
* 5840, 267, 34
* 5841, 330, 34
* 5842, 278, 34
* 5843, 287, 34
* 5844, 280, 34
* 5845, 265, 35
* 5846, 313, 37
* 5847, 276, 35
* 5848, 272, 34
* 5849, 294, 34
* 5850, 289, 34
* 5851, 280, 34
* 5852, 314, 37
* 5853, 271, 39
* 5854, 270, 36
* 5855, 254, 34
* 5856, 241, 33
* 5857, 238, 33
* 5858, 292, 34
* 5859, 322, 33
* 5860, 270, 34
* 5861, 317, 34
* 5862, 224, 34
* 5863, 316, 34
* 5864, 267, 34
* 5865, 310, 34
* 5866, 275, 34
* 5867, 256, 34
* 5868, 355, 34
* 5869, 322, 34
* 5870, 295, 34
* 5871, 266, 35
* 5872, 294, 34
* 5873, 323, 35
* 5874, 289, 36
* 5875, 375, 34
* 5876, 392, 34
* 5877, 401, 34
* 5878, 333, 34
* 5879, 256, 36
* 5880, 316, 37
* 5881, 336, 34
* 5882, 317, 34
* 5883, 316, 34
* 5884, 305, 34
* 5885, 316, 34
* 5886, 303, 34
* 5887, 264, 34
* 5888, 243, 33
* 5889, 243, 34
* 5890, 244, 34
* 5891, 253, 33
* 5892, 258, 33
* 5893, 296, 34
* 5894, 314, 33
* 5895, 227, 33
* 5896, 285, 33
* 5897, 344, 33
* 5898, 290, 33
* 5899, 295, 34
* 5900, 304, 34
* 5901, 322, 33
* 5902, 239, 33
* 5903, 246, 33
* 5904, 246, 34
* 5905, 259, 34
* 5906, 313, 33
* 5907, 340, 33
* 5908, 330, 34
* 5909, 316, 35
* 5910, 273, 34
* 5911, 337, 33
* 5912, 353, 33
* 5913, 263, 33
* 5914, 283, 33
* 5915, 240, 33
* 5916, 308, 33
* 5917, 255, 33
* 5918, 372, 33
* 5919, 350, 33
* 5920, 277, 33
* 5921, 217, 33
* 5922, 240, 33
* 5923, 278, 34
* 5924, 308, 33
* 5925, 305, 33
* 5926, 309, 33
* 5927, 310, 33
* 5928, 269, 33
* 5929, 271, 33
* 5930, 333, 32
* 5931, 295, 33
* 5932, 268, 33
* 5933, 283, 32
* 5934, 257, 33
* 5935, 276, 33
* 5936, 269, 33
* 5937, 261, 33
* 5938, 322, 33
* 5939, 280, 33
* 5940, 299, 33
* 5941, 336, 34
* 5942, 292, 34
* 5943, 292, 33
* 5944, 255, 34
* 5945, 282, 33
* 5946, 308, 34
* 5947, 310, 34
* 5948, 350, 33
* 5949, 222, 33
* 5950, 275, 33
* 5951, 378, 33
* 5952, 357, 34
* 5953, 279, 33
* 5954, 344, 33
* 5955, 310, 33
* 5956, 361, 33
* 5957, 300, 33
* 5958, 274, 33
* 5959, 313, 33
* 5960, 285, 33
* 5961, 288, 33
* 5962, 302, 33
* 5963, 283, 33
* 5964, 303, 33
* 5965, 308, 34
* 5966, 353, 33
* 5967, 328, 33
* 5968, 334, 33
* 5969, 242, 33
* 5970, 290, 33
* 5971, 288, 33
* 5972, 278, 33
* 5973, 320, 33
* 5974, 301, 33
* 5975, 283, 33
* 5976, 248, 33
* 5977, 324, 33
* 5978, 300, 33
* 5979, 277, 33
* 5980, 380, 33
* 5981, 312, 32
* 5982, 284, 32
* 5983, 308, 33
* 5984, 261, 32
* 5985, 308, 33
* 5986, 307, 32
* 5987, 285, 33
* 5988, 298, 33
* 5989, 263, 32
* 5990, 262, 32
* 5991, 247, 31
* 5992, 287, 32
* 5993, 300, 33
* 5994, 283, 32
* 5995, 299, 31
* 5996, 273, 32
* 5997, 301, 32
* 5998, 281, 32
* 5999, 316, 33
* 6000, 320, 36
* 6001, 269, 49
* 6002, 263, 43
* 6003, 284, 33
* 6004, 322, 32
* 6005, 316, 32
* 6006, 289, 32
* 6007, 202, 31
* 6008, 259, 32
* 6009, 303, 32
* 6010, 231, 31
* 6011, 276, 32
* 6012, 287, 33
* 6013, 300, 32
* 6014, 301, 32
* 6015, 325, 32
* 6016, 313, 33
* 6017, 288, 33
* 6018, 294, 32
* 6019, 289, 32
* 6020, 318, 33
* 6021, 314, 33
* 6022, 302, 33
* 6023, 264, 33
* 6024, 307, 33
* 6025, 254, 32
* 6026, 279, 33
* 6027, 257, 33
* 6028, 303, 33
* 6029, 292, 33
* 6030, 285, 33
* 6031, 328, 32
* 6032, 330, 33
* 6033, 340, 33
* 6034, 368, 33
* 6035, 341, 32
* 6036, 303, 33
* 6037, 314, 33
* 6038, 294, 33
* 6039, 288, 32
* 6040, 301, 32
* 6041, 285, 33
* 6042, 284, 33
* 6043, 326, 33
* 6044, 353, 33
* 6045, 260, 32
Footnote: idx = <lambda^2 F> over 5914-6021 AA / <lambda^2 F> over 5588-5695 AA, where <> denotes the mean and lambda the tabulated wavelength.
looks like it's 1.1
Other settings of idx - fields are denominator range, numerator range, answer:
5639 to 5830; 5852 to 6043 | 1.06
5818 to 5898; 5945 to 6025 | 1.04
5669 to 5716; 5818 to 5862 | 1.06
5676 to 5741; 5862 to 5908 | 1.07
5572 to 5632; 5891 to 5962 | 1.12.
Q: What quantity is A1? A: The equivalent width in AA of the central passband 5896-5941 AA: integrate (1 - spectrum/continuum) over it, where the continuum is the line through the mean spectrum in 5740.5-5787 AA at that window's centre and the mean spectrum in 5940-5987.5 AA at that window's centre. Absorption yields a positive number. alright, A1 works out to 1.63 AA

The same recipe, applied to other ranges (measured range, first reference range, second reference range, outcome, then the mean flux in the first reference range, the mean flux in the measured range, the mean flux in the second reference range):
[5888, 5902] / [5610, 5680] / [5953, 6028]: 0.7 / 296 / 280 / 293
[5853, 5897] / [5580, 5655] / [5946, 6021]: 0.4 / 296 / 293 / 296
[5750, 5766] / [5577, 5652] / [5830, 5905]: -0.6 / 296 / 304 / 291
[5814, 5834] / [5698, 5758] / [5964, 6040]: -1.4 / 299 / 319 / 295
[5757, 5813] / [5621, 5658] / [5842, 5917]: -1.1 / 296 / 299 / 292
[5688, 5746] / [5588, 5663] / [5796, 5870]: 0.0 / 295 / 296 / 296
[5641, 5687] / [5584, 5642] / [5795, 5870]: -0.5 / 292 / 296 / 296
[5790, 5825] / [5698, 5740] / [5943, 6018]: -0.8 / 295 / 302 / 295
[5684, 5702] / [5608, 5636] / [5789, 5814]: 0.5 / 298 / 291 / 301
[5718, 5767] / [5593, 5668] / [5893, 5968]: -1.7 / 295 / 306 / 296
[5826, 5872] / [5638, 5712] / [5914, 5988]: 0.4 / 290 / 292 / 297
